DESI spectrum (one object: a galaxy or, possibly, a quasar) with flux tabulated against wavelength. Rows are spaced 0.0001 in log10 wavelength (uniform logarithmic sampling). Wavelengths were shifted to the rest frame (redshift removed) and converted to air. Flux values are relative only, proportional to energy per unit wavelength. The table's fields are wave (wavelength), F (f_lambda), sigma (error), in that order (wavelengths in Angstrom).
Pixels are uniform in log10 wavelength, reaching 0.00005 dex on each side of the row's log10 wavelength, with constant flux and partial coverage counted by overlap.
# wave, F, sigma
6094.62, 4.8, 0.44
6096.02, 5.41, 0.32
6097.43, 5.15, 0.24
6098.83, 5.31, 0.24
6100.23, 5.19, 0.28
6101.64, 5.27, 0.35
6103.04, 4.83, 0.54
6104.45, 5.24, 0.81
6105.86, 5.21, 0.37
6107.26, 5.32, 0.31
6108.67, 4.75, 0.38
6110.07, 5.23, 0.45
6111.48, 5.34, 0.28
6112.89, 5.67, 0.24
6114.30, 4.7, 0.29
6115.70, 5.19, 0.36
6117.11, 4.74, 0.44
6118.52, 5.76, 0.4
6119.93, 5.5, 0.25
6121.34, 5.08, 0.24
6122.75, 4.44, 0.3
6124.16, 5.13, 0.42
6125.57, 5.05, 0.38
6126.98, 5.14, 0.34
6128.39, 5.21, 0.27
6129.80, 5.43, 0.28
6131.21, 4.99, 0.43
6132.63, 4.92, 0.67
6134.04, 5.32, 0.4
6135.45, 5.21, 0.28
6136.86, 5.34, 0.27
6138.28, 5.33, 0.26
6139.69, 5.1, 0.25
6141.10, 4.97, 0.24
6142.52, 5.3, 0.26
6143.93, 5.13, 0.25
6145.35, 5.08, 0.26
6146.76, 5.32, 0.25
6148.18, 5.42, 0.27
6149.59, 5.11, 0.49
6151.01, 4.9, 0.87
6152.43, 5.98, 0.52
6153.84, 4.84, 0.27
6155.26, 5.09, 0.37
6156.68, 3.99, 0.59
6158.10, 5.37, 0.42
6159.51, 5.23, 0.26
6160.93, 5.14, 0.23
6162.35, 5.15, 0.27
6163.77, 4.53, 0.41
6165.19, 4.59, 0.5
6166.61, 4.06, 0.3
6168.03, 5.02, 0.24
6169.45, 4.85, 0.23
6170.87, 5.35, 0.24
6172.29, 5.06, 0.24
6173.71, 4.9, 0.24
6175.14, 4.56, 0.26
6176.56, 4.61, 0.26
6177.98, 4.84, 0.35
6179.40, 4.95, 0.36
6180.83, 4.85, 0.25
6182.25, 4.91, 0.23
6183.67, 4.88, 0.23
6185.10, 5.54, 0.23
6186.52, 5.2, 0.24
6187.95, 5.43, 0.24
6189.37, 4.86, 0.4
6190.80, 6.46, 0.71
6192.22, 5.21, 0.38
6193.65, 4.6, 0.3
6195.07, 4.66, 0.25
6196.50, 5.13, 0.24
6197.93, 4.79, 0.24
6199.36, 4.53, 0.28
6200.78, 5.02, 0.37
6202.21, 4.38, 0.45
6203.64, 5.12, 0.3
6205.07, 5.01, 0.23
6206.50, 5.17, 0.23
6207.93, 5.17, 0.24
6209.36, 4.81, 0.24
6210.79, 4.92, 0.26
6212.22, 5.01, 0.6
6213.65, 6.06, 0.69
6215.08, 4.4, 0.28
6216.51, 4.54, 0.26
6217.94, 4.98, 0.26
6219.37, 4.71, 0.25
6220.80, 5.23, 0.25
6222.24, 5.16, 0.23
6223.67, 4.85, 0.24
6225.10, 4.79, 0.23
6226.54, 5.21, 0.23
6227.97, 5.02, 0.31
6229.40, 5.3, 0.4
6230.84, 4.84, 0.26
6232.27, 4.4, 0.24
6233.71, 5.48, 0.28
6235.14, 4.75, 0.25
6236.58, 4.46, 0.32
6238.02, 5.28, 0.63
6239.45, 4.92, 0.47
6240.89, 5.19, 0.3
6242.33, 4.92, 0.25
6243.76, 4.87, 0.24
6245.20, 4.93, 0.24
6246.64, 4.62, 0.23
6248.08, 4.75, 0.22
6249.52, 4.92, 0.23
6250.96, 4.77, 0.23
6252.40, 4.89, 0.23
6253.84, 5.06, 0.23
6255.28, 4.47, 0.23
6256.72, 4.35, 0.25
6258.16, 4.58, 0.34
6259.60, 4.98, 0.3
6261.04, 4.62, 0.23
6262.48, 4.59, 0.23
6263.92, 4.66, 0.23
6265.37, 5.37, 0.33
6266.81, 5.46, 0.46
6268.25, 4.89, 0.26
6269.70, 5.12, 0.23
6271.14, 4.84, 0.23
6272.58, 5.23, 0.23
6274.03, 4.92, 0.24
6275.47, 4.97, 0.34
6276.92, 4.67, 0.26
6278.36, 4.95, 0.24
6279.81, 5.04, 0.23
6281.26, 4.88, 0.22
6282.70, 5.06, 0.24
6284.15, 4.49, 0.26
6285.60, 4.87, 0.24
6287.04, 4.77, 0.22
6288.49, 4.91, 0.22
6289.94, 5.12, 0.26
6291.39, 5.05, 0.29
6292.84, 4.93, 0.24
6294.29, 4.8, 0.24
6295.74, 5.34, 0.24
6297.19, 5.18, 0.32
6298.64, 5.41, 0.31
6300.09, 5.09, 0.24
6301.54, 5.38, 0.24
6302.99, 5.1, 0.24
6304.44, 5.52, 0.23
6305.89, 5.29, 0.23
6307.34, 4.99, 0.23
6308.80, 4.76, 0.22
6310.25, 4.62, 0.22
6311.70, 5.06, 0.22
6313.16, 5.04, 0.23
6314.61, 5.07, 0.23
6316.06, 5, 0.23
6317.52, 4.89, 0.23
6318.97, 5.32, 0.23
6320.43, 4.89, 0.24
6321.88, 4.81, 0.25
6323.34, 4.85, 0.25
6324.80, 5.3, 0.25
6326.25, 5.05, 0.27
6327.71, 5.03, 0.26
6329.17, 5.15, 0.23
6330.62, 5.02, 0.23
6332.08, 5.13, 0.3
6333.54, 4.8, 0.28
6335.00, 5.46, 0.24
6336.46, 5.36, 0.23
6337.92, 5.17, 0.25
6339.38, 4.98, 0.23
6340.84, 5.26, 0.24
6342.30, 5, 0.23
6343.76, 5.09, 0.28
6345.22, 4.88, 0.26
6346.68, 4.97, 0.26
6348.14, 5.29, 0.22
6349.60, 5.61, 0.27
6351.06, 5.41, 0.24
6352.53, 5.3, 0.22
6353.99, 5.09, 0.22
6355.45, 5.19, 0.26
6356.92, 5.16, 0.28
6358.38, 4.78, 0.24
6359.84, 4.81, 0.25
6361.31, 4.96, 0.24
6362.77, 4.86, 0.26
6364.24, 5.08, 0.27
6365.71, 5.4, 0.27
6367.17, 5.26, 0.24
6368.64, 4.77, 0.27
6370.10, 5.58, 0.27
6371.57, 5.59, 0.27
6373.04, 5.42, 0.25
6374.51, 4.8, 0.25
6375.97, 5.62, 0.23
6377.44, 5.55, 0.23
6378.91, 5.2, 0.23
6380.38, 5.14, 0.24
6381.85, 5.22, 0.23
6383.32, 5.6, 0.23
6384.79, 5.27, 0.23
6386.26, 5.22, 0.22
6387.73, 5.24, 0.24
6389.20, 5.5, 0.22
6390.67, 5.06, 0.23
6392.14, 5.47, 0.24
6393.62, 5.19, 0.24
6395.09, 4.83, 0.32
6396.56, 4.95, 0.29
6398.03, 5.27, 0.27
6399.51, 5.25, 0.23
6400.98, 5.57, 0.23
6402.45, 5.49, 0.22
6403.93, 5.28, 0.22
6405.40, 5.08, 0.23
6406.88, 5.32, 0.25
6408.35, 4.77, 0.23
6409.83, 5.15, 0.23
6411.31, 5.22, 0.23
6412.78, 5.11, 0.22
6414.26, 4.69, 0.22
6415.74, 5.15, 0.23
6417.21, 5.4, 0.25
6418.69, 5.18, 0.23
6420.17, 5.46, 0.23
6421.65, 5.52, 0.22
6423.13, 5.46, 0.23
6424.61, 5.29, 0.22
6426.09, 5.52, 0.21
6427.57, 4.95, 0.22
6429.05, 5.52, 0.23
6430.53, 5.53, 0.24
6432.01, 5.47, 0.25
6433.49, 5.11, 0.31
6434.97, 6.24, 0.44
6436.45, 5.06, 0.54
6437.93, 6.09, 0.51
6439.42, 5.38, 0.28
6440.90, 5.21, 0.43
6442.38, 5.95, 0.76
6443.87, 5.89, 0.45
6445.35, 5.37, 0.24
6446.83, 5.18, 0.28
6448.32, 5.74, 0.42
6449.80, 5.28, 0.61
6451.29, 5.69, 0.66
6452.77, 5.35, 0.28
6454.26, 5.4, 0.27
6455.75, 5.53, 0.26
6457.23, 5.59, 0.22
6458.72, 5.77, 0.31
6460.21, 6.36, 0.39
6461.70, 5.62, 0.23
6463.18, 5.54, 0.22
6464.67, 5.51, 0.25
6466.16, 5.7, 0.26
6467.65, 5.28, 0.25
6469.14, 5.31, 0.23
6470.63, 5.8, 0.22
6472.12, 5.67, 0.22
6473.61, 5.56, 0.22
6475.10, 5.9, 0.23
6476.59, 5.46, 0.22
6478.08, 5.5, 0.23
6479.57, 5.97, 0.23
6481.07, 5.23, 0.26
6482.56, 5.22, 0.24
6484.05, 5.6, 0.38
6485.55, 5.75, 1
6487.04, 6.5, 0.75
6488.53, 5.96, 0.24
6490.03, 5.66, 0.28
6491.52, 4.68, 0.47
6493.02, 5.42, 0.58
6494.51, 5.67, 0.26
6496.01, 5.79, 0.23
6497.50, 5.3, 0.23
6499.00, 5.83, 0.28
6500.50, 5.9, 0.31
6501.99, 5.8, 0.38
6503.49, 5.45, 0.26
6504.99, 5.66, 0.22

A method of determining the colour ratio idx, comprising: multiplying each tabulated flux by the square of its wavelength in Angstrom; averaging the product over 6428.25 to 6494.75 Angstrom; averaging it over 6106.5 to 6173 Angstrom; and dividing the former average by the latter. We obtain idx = 1.21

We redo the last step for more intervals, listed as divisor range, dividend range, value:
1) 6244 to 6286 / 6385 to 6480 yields 1.18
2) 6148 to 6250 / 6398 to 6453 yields 1.16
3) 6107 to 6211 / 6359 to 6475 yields 1.15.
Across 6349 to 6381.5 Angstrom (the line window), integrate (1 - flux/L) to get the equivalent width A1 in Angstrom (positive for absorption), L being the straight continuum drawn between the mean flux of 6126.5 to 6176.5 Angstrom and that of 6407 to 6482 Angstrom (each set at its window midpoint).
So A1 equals 0.9 Angstrom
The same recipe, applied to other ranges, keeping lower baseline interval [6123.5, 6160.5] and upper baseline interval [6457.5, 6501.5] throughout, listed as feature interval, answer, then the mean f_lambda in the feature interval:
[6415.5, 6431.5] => 0.5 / 5.37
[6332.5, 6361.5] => 1.7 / 5.13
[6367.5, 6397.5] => 1.3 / 5.26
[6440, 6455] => 0.2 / 5.51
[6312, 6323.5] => 0.9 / 4.99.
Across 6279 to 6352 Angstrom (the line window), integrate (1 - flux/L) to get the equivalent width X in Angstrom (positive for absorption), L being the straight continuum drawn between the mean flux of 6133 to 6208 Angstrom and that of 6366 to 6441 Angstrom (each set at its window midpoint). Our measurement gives 1.8 Angstrom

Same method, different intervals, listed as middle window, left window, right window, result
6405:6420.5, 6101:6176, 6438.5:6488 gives 1.1 Angstrom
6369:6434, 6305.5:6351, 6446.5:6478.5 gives 0.9 Angstrom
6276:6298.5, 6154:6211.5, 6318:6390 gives 0.6 Angstrom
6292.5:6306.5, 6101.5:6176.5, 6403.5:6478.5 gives 0.2 Angstrom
